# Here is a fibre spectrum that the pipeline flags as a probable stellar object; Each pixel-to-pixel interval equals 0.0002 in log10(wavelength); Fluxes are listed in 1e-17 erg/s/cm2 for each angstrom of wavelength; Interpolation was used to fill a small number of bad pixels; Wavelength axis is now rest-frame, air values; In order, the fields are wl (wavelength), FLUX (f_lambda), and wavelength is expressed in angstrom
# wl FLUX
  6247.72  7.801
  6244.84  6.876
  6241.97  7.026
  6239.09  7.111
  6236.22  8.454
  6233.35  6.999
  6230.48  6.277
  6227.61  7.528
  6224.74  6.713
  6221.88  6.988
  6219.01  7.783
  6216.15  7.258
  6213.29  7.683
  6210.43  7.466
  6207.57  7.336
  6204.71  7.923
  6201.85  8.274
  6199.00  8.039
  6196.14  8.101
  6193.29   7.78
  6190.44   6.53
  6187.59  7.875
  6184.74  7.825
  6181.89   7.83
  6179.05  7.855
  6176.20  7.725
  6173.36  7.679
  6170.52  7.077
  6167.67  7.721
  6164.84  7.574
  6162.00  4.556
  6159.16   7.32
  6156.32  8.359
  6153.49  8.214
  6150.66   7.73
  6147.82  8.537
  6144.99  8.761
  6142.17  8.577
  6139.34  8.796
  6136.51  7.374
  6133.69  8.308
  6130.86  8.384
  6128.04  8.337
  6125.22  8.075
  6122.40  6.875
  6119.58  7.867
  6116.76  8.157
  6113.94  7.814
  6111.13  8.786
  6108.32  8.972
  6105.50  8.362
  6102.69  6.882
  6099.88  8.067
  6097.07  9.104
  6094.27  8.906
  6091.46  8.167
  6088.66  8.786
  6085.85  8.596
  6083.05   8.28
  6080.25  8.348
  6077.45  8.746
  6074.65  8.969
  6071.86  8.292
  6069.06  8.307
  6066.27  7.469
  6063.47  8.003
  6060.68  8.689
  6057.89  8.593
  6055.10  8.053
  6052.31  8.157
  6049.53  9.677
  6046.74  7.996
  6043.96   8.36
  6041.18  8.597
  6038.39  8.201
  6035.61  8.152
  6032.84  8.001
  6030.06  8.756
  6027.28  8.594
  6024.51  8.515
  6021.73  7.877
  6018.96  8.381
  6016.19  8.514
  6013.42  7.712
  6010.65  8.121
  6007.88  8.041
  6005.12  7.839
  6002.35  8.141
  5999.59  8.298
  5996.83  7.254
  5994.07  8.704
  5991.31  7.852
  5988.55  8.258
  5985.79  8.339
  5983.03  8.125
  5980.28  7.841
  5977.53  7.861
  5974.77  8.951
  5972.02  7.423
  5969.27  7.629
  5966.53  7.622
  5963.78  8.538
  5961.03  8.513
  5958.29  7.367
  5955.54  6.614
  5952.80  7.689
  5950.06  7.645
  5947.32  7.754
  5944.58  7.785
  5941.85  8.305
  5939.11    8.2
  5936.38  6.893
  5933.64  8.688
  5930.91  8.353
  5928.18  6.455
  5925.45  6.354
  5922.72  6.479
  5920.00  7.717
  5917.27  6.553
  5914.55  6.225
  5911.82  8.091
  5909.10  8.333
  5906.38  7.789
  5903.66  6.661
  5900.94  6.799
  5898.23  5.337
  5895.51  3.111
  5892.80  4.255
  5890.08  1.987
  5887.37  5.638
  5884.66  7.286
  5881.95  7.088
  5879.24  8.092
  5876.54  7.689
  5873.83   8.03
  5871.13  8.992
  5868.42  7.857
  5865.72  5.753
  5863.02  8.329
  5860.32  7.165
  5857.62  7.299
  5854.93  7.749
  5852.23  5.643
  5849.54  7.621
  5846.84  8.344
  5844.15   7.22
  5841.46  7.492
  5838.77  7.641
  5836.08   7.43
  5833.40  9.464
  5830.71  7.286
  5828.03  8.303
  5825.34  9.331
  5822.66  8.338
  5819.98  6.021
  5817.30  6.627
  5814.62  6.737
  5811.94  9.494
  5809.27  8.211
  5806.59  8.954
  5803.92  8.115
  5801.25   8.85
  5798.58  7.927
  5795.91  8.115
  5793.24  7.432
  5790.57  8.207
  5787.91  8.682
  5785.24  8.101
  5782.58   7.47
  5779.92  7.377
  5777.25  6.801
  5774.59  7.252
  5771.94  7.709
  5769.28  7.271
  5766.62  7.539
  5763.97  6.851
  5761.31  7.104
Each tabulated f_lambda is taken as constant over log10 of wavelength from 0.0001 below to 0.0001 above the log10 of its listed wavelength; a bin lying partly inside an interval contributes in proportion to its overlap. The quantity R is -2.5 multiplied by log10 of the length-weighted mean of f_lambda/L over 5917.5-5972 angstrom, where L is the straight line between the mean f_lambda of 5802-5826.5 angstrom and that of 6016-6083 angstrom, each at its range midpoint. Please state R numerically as 0.09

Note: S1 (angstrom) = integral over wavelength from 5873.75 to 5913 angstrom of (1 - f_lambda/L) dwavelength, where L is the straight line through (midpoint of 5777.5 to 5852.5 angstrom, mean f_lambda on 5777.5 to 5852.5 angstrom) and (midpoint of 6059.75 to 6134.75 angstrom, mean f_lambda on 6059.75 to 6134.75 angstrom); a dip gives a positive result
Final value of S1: 8.1 angstrom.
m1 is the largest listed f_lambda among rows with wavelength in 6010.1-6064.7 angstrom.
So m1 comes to 9.677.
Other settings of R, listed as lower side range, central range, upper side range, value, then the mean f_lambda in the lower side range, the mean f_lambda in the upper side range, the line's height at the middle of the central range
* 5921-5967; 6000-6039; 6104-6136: -0.05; 7.6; 8.15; 7.84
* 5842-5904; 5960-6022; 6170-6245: -0.16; 6.7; 7.5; 6.98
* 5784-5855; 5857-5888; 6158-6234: 0.05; 7.9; 7.4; 7.83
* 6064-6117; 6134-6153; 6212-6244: -0.05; 8.37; 7.25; 7.94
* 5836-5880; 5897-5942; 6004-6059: 0.09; 7.55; 8.31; 7.82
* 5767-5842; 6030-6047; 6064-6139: -0.02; 7.88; 8.24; 8.17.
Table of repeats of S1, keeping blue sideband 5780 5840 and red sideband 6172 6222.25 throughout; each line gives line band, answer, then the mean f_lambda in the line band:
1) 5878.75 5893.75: 4.4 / 5.62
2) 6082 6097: -1.6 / 8.6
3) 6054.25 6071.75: -0.9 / 8.19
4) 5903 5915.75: 0.7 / 7.47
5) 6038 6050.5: -1.2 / 8.55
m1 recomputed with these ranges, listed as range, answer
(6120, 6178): 8.796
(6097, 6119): 9.104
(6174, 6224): 8.274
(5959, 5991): 8.951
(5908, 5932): 8.353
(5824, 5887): 9.464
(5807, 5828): 9.494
